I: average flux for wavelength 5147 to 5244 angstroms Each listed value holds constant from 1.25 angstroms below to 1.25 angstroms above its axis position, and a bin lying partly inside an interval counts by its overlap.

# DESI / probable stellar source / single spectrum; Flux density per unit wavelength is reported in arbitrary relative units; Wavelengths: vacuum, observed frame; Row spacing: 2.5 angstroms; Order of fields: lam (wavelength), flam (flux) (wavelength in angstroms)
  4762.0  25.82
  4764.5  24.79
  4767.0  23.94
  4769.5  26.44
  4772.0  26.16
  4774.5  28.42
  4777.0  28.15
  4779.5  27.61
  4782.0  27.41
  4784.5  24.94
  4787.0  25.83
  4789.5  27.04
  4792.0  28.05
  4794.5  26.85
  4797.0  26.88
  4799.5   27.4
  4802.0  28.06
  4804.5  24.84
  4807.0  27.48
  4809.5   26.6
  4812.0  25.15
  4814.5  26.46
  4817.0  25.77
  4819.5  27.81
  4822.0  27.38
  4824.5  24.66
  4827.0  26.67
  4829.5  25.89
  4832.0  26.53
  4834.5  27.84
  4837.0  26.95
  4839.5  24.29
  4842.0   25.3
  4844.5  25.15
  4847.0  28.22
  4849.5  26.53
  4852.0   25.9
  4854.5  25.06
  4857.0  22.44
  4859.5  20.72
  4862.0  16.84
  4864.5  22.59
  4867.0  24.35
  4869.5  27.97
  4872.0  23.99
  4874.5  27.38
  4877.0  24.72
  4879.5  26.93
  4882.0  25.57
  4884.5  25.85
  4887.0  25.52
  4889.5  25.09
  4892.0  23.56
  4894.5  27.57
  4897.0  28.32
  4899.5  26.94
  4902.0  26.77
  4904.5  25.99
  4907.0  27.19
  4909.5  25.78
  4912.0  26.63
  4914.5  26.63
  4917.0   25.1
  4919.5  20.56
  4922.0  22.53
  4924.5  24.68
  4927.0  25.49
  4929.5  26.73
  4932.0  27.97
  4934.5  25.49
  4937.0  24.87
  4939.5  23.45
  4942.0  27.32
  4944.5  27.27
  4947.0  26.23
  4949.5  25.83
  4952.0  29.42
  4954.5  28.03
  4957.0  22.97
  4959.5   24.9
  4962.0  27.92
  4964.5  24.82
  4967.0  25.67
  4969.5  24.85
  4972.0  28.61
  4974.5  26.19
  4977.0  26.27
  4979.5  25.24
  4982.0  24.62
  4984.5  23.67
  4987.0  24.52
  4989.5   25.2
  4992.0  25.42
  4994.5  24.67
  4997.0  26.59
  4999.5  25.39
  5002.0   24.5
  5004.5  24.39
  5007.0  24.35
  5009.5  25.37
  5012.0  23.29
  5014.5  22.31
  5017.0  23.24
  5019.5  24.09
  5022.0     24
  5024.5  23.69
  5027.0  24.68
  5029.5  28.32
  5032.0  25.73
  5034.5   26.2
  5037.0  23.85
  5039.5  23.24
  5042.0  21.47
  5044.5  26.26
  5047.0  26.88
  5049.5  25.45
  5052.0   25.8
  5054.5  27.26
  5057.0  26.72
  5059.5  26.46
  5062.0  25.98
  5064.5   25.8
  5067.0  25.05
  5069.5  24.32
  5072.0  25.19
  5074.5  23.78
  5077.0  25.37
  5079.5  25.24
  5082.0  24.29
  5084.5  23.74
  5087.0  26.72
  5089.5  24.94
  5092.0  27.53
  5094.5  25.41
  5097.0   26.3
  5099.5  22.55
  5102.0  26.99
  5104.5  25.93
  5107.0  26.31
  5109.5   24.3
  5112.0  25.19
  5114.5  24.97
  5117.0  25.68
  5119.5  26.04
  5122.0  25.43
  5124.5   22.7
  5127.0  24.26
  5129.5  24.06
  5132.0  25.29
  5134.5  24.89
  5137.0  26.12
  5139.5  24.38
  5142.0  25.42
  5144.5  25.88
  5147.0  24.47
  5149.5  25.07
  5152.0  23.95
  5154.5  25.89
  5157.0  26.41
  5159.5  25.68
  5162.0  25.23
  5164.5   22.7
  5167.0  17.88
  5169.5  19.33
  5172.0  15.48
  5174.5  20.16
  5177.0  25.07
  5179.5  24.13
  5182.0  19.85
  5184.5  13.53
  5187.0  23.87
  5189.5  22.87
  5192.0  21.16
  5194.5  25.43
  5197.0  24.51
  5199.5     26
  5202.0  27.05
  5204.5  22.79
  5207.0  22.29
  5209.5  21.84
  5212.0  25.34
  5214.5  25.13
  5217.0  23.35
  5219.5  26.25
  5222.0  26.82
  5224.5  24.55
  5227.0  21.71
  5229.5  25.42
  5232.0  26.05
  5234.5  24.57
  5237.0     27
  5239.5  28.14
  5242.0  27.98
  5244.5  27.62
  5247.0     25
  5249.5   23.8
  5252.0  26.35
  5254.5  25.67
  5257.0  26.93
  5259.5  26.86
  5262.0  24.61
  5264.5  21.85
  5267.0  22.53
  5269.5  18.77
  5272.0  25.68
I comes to 23.7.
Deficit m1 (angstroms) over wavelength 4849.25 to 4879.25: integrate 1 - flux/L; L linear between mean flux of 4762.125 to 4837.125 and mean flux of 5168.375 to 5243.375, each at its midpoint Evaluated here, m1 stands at 2.4 angstroms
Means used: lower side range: 26.6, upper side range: 23.6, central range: 24.1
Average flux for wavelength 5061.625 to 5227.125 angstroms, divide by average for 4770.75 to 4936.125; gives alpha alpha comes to 0.94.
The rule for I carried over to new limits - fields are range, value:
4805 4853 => 26.3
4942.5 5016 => 25.5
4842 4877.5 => 24.4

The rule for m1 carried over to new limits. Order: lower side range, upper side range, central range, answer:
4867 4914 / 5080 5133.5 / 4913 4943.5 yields 1.05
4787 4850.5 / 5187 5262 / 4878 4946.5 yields 1.13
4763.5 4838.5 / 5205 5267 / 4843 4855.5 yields 0.12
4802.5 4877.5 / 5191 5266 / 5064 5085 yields 0.38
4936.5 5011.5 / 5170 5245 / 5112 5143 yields -0.68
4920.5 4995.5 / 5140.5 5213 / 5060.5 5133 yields -3.40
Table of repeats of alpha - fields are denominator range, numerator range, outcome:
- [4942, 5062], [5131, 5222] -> 0.93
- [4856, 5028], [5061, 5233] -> 0.96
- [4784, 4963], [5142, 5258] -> 0.93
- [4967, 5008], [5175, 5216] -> 0.91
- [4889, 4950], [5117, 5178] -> 0.93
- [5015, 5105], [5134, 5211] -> 0.92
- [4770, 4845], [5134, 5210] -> 0.87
